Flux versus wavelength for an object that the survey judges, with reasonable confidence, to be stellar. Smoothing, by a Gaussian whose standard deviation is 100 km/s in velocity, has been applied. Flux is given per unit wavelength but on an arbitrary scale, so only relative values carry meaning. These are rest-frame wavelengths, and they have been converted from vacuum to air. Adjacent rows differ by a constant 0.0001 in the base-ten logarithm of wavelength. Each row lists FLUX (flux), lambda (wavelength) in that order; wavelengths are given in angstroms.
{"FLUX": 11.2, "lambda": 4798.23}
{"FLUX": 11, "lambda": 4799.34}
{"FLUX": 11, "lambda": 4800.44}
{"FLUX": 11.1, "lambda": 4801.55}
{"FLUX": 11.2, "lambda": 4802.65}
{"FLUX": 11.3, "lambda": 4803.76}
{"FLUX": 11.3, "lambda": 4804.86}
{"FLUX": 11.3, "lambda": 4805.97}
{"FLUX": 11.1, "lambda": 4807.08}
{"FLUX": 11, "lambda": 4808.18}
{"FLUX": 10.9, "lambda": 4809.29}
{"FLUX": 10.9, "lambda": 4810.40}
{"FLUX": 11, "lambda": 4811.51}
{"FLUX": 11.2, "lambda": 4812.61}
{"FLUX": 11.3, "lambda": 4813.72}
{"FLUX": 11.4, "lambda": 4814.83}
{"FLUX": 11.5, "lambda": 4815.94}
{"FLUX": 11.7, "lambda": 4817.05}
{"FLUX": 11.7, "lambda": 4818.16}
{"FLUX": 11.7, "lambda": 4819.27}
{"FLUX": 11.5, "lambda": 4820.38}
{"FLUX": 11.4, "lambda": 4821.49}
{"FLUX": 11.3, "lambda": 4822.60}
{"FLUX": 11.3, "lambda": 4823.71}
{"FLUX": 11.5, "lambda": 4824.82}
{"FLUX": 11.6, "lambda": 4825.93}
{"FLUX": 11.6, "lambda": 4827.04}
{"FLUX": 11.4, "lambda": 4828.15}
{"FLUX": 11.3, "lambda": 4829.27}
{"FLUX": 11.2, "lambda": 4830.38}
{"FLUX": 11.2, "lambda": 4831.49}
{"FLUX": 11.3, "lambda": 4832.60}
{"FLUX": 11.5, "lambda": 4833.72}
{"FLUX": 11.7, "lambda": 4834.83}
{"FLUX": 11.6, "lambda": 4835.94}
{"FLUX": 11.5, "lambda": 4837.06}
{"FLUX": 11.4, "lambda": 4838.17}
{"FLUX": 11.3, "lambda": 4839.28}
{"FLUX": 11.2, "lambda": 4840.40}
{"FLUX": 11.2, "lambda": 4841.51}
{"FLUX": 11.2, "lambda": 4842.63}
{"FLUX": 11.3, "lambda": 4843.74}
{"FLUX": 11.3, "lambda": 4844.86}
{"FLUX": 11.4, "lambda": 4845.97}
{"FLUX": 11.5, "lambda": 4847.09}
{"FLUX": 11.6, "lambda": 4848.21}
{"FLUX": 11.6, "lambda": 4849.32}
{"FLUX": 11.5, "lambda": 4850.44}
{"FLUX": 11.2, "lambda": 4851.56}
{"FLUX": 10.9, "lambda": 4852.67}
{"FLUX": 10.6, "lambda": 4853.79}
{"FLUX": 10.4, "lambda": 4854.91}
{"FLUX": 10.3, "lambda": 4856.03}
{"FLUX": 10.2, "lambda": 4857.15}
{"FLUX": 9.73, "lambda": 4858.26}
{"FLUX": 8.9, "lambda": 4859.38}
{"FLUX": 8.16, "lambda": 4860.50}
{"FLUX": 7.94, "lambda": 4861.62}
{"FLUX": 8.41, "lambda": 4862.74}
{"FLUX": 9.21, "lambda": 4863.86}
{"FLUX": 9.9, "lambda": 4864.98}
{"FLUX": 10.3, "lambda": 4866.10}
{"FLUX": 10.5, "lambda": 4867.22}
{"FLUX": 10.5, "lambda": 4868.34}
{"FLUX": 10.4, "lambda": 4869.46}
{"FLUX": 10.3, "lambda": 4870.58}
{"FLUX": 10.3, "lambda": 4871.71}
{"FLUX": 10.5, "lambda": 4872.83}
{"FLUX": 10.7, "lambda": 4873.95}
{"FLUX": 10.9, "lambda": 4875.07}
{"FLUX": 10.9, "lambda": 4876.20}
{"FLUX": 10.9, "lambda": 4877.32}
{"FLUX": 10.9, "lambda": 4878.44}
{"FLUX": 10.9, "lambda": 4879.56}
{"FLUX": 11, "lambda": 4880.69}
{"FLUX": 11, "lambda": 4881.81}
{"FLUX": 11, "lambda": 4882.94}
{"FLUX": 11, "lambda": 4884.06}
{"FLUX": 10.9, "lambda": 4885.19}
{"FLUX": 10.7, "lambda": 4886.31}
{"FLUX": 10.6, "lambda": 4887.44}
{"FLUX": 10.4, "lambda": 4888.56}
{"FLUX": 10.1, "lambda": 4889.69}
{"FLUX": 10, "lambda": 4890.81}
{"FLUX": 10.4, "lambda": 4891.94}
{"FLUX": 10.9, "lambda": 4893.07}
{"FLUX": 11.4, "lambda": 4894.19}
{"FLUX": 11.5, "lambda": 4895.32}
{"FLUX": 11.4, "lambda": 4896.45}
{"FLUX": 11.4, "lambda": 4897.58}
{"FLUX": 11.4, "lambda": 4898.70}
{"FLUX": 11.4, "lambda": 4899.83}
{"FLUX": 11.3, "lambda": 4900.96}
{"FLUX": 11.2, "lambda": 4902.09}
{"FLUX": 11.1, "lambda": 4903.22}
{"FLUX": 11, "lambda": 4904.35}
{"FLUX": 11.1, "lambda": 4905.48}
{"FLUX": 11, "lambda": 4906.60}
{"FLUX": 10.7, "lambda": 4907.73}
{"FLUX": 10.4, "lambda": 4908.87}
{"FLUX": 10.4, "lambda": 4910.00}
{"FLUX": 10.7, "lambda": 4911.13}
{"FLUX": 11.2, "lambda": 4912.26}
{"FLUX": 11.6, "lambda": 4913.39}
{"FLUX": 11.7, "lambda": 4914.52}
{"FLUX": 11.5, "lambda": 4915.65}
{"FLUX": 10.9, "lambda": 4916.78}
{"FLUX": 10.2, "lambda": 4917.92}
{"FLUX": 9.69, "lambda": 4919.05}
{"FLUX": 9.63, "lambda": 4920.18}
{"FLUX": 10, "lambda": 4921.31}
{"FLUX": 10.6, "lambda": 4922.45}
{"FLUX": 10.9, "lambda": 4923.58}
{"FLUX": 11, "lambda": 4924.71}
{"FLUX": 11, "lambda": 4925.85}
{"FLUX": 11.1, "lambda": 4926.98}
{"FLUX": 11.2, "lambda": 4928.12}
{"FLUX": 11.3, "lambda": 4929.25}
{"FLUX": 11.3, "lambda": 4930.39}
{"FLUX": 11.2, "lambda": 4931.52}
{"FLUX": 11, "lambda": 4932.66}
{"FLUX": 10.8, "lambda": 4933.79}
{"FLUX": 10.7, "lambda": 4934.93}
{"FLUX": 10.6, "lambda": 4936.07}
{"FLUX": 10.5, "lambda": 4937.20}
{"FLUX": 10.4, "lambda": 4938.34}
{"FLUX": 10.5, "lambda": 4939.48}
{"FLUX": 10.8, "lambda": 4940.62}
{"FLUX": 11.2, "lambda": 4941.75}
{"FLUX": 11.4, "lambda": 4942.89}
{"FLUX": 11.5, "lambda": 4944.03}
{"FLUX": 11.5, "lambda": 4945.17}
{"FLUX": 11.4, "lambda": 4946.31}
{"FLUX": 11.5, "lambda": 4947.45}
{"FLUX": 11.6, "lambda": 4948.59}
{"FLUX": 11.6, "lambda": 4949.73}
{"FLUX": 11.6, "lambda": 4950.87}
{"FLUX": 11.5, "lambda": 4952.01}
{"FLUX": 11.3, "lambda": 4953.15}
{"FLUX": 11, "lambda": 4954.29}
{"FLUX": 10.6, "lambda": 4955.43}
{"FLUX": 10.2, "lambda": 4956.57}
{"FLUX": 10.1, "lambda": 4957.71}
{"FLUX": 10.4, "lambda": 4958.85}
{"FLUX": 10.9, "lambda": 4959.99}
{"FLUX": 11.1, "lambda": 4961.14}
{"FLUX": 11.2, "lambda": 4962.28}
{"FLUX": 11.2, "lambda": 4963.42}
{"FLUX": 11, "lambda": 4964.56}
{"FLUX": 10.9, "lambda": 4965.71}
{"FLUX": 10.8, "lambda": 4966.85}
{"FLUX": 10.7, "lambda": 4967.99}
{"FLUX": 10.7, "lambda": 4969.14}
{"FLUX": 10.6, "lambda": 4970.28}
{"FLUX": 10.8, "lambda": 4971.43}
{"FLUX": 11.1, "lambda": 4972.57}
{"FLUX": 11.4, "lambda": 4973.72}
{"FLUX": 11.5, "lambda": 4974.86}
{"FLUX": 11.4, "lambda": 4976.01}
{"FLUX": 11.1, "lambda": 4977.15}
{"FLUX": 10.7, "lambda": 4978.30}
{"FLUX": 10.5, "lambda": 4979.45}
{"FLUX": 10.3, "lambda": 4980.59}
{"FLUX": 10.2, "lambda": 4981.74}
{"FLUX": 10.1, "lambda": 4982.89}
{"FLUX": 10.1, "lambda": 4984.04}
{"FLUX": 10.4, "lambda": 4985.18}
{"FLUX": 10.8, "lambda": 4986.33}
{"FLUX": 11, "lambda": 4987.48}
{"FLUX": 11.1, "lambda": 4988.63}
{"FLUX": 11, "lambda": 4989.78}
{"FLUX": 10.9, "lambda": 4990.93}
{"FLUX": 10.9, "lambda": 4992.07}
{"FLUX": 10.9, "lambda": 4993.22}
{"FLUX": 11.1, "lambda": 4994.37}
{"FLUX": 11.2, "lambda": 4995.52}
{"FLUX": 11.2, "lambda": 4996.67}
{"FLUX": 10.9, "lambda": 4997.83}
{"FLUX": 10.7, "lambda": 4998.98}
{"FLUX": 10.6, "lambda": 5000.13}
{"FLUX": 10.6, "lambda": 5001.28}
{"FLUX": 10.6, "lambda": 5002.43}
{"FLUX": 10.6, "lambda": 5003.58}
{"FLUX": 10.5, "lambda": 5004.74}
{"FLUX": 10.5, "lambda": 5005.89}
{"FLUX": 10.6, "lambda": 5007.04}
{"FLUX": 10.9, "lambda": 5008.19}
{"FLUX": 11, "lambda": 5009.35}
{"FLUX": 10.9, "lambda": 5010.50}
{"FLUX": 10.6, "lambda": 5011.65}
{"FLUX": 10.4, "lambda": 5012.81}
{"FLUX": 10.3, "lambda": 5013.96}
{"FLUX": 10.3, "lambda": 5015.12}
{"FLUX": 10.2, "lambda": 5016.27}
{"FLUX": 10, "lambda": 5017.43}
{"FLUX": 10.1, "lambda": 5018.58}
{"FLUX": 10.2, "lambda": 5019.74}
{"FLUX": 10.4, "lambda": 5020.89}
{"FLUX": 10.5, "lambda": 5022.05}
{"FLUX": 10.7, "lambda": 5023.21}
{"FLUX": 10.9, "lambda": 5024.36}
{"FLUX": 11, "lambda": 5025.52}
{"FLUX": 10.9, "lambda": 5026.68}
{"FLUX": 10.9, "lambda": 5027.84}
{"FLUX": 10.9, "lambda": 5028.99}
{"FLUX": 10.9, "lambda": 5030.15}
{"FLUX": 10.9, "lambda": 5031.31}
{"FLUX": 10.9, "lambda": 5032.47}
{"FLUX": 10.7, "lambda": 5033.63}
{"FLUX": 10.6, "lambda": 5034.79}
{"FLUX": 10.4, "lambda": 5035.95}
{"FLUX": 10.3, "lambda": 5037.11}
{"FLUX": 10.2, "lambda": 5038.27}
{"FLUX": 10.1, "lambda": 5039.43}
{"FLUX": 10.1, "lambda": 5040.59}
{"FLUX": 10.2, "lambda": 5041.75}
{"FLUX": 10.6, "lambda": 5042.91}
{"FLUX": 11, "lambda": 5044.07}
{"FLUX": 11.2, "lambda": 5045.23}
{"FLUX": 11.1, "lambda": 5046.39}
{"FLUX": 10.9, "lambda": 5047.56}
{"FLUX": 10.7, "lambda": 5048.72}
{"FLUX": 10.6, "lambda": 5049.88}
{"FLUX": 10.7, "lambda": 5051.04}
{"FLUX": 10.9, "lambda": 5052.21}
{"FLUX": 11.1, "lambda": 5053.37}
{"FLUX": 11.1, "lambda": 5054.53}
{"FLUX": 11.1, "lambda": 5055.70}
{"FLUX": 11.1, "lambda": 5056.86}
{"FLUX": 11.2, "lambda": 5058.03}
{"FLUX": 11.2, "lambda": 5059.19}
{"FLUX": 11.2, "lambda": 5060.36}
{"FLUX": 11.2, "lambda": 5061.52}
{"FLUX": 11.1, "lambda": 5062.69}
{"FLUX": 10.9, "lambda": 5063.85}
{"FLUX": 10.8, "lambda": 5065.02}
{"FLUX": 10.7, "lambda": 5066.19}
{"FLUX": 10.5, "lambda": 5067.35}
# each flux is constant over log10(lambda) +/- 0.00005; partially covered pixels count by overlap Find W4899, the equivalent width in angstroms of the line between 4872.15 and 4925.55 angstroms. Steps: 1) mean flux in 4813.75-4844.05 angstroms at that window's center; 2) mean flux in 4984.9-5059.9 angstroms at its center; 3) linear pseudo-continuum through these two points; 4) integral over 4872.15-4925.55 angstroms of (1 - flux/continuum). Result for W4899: 1.5 angstroms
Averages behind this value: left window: 11.4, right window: 10.7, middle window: 10.9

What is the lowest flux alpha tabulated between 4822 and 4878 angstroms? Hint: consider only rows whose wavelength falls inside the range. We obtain 7.94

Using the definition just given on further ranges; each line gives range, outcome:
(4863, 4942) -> 9.21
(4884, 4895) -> 10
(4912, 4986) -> 9.63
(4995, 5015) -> 10.3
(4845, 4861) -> 8.16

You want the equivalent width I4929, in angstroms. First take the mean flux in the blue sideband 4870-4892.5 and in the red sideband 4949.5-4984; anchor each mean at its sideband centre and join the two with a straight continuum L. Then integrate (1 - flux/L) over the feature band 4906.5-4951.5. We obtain -0.7 angstroms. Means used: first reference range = 10.7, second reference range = 10.9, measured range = 10.9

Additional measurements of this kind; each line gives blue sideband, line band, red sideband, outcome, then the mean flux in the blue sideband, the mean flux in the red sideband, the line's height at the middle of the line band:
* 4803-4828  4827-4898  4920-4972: 2.9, 11.3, 10.9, 11.2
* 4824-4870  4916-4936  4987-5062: 0.0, 10.8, 10.7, 10.8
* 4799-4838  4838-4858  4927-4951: 0.3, 11.3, 11.1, 11.3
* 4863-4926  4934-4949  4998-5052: -0.5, 10.7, 10.6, 10.7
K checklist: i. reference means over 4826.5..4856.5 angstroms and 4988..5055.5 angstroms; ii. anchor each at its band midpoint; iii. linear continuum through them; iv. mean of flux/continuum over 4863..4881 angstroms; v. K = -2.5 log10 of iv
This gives 0.07 mag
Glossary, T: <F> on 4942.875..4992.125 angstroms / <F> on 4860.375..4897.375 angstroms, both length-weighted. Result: 1.05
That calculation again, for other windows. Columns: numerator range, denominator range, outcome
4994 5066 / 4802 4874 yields 0.98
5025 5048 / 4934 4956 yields 0.96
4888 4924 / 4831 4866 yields 1.02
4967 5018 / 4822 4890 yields 1.00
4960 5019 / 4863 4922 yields 1.00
